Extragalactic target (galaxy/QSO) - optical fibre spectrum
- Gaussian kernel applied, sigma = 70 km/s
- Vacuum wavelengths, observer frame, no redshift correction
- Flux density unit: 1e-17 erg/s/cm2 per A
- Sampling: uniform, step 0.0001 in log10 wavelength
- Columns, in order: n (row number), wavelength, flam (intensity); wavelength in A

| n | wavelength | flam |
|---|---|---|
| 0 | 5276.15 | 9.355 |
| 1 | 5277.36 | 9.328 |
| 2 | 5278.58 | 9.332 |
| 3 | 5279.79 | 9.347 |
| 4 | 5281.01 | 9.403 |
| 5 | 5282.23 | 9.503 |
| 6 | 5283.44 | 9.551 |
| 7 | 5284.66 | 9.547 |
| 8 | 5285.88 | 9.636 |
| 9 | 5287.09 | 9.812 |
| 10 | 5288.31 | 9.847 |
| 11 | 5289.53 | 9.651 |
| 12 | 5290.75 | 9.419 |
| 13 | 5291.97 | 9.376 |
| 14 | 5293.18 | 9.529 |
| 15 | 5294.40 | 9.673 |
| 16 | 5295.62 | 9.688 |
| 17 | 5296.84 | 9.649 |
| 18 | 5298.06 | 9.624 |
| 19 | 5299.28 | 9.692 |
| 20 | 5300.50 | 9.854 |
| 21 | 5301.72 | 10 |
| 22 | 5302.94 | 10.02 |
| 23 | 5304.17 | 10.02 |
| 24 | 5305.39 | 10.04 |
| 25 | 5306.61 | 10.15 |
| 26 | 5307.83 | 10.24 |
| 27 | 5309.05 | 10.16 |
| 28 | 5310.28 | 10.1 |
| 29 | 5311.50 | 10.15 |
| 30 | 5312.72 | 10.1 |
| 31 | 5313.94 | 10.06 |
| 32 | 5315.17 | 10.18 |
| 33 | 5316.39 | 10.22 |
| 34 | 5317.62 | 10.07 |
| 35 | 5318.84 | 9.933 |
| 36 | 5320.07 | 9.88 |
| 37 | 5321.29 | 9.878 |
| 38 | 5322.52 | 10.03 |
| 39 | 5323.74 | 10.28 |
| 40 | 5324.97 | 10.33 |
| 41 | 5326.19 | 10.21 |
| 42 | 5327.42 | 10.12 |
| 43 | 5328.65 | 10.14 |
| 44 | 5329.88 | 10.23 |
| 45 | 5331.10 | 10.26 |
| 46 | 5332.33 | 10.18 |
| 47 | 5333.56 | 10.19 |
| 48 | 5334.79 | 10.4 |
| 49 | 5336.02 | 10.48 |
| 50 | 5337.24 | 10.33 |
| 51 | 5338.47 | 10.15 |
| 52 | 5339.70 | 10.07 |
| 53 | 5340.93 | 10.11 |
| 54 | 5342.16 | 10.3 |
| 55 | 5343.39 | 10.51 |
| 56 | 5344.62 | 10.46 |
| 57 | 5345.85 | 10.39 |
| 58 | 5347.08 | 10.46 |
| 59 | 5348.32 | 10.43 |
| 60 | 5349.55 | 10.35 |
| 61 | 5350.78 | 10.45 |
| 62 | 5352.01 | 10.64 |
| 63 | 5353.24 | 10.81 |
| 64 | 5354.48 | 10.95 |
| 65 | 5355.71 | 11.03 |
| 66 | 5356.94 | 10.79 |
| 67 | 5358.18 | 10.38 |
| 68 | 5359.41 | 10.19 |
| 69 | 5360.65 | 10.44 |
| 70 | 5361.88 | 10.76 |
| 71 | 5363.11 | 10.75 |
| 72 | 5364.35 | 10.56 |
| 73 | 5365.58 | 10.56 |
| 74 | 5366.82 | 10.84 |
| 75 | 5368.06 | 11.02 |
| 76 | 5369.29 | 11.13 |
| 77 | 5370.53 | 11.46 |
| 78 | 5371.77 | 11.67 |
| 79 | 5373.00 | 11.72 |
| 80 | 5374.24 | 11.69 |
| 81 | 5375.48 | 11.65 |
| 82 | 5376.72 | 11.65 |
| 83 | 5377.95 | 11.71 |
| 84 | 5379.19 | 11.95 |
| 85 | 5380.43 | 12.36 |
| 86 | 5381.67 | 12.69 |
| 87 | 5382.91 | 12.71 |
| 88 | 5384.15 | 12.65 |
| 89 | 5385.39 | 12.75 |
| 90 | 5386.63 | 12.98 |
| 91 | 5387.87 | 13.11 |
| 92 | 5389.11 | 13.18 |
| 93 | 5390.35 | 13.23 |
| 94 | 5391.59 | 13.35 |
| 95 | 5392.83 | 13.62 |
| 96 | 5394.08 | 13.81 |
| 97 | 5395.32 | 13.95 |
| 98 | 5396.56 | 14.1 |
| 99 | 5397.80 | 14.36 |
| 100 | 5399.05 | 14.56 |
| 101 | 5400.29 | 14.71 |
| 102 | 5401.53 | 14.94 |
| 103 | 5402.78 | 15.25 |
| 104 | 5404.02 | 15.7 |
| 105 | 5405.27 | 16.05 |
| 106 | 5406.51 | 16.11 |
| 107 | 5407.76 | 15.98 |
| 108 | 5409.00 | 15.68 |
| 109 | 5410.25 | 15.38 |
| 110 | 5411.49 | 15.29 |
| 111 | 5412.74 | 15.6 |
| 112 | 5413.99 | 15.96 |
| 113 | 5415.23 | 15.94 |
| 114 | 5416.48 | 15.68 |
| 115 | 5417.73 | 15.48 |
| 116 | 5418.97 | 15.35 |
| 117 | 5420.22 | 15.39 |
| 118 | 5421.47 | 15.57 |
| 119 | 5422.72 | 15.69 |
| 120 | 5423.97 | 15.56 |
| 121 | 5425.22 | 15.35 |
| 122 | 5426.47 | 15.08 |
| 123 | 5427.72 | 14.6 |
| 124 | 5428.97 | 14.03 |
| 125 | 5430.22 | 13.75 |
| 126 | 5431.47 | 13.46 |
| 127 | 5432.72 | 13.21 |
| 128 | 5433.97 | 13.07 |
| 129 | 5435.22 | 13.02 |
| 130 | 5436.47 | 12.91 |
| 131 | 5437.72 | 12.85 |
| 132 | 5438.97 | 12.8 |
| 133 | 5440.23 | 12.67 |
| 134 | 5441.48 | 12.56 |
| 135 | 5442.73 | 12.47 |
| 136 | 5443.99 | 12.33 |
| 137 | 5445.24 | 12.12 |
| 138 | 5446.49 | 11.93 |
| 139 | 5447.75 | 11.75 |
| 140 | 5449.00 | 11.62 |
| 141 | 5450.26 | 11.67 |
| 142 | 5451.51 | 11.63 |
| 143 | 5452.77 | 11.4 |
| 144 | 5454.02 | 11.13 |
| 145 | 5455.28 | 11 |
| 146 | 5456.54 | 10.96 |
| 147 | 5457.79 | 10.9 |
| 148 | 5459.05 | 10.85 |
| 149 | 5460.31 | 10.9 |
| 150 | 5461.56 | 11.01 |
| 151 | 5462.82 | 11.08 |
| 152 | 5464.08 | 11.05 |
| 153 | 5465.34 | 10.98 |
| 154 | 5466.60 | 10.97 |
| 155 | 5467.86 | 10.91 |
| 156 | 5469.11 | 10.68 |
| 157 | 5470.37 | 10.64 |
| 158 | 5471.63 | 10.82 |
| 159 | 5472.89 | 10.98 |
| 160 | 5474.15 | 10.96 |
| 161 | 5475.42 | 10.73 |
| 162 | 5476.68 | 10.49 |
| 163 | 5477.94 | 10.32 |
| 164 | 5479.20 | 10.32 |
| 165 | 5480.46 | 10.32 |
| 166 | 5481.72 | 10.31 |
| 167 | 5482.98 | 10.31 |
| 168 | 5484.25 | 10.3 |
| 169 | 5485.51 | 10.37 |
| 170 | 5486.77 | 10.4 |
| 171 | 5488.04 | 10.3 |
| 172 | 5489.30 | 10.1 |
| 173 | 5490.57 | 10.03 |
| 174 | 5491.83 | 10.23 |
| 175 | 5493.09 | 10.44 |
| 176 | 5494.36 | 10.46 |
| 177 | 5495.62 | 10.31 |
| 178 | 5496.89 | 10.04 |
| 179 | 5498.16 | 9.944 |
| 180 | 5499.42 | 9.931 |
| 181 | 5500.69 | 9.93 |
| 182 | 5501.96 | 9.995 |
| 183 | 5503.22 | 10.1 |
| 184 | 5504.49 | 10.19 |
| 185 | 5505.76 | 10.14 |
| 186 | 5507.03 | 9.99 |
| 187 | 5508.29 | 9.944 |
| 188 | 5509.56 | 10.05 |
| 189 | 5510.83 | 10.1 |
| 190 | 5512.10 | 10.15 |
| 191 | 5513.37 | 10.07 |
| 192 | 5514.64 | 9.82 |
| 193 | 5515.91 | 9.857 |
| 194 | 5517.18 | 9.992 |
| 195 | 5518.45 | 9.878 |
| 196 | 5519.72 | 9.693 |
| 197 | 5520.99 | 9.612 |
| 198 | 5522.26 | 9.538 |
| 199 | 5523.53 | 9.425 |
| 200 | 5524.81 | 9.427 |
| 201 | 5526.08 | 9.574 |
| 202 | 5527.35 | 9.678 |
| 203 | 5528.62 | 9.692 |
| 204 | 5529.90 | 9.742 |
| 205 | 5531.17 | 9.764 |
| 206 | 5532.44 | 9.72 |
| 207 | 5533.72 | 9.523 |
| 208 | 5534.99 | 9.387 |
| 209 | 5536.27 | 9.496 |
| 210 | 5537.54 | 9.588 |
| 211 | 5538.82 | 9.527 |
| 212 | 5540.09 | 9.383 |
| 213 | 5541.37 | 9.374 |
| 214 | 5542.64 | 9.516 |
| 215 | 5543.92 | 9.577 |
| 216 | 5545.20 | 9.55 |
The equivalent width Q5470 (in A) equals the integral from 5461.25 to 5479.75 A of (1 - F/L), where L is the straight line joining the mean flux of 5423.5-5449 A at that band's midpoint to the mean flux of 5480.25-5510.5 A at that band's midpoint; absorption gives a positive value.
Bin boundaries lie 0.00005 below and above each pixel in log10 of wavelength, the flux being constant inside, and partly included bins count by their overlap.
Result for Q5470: 1.1 A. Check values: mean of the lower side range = 13.2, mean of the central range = 10.8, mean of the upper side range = 10.2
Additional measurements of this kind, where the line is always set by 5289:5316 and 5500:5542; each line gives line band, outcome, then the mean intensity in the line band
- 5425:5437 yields -4.9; 13.8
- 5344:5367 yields -1.7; 10.6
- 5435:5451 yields -4.1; 12.3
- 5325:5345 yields -0.8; 10.3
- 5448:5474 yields -3.4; 11.1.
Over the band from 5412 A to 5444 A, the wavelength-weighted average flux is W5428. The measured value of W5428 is 14.3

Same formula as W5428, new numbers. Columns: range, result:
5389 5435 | 14.8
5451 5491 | 10.7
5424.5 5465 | 12.3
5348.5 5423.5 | 13.1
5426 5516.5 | 11.1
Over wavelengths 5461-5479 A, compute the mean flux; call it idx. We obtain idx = 10.8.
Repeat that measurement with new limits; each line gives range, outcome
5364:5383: 11.6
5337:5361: 10.5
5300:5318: 10.1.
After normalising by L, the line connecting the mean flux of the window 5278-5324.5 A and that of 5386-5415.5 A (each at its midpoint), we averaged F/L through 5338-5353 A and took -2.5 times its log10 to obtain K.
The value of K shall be 0.16 mag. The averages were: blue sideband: 9.84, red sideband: 14.7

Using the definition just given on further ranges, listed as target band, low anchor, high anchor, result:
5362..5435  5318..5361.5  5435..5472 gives -0.239 mag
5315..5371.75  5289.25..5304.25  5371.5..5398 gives 0.087 mag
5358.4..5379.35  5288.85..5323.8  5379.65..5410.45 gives 0.158 mag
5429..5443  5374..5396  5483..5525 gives -0.129 mag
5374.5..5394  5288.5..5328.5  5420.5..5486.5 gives -0.151 mag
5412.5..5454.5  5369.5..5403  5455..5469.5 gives -0.161 mag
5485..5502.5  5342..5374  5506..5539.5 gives -0.027 mag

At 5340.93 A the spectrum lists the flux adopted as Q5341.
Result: 10.11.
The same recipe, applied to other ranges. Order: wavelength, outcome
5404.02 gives 15.7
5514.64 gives 9.82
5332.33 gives 10.18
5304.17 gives 10.02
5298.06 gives 9.624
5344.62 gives 10.46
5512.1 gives 10.15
